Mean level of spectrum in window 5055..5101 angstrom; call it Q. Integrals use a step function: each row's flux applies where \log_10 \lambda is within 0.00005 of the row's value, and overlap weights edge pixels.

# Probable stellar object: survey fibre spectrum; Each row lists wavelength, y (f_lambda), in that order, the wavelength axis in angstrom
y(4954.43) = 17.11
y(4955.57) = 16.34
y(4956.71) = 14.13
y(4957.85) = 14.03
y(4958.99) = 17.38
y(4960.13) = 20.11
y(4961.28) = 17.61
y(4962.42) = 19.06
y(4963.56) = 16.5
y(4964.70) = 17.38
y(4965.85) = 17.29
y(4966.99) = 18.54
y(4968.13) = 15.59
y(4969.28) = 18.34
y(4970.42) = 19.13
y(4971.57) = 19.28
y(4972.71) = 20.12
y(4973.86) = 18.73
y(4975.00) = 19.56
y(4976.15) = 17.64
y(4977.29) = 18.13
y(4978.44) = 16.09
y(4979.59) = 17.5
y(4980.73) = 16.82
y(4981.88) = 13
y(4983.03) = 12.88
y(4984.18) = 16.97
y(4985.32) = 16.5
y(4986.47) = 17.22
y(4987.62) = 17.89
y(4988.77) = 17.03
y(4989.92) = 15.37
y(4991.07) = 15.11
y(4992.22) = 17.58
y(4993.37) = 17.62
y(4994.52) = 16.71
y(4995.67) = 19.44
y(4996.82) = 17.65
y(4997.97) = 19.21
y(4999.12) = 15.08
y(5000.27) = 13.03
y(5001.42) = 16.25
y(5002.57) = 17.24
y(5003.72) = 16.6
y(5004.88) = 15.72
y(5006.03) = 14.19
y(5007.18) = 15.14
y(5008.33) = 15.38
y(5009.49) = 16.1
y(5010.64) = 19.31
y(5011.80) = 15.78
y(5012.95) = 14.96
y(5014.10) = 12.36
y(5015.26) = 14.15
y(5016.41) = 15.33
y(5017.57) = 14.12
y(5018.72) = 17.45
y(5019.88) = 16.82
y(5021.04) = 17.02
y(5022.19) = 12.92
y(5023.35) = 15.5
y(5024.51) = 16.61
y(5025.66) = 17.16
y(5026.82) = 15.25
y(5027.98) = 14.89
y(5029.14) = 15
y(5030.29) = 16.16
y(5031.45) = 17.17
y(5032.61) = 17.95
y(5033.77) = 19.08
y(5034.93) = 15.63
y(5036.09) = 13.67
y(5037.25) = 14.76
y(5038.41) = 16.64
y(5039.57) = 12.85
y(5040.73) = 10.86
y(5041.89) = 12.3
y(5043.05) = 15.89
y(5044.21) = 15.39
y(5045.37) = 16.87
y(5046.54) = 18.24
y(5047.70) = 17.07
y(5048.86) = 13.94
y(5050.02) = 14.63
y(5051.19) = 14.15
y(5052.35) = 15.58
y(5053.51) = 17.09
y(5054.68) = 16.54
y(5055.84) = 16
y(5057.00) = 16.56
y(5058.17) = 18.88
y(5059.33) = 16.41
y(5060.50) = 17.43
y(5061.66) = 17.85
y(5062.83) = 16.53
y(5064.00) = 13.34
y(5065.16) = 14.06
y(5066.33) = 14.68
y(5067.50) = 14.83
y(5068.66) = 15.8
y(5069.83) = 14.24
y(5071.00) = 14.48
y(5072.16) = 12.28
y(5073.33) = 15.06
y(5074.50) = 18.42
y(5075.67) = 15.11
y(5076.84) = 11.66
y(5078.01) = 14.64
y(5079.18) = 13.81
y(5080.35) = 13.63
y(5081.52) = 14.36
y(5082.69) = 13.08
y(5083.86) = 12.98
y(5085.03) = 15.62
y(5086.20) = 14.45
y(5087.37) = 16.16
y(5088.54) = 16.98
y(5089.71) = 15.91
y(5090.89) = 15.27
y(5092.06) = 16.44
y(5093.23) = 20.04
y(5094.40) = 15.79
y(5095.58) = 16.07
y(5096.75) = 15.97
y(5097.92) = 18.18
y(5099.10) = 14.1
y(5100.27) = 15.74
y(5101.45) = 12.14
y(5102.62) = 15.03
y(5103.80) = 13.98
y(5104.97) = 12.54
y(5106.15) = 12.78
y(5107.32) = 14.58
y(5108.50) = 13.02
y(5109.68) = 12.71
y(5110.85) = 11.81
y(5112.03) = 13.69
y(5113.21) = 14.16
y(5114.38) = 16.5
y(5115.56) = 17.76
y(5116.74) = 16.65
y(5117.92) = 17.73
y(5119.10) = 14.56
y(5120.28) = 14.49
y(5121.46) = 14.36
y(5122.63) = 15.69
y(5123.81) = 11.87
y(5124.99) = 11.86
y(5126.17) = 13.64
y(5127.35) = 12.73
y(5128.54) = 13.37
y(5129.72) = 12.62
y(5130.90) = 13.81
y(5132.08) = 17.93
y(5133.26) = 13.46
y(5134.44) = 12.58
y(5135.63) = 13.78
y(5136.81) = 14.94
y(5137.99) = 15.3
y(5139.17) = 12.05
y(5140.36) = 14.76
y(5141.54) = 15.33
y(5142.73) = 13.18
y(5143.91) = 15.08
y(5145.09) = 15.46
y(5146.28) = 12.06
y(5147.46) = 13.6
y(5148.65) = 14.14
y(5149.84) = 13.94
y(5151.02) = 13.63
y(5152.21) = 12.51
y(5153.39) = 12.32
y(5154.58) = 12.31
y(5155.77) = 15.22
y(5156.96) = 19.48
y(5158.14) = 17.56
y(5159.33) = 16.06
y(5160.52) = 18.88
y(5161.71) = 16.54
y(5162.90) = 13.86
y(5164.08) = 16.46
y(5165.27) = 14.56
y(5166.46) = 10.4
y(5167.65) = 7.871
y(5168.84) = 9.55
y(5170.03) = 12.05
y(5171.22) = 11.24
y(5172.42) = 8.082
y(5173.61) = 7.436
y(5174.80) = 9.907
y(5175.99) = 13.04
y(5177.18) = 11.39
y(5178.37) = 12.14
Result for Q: 15.5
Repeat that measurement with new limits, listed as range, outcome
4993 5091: 15.6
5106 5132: 14.2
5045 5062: 16.5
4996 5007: 16.2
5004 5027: 15.6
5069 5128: 14.7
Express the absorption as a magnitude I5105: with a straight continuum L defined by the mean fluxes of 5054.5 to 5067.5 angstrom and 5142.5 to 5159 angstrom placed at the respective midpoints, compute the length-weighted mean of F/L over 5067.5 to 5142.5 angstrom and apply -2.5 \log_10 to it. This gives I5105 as 0.05 mag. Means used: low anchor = 16.1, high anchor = 14.4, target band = 14.6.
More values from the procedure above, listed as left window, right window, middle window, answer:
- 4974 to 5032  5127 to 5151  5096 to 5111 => 0.034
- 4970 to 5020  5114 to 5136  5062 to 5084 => 0.064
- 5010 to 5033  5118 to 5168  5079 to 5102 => -0.034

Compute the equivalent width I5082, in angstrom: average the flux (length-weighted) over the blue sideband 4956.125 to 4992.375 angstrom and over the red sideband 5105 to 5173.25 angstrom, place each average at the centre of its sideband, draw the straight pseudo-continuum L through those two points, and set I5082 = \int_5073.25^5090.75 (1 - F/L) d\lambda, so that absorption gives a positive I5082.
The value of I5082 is 0.3 angstrom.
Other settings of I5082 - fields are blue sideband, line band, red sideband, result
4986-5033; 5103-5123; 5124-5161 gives 0.21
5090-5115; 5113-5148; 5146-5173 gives -0.41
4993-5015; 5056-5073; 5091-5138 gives -0.24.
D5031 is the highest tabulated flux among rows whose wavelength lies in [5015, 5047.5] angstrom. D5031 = 19.08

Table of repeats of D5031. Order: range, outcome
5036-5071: 18.88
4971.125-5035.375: 20.12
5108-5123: 17.76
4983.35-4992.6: 17.89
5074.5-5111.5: 20.04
